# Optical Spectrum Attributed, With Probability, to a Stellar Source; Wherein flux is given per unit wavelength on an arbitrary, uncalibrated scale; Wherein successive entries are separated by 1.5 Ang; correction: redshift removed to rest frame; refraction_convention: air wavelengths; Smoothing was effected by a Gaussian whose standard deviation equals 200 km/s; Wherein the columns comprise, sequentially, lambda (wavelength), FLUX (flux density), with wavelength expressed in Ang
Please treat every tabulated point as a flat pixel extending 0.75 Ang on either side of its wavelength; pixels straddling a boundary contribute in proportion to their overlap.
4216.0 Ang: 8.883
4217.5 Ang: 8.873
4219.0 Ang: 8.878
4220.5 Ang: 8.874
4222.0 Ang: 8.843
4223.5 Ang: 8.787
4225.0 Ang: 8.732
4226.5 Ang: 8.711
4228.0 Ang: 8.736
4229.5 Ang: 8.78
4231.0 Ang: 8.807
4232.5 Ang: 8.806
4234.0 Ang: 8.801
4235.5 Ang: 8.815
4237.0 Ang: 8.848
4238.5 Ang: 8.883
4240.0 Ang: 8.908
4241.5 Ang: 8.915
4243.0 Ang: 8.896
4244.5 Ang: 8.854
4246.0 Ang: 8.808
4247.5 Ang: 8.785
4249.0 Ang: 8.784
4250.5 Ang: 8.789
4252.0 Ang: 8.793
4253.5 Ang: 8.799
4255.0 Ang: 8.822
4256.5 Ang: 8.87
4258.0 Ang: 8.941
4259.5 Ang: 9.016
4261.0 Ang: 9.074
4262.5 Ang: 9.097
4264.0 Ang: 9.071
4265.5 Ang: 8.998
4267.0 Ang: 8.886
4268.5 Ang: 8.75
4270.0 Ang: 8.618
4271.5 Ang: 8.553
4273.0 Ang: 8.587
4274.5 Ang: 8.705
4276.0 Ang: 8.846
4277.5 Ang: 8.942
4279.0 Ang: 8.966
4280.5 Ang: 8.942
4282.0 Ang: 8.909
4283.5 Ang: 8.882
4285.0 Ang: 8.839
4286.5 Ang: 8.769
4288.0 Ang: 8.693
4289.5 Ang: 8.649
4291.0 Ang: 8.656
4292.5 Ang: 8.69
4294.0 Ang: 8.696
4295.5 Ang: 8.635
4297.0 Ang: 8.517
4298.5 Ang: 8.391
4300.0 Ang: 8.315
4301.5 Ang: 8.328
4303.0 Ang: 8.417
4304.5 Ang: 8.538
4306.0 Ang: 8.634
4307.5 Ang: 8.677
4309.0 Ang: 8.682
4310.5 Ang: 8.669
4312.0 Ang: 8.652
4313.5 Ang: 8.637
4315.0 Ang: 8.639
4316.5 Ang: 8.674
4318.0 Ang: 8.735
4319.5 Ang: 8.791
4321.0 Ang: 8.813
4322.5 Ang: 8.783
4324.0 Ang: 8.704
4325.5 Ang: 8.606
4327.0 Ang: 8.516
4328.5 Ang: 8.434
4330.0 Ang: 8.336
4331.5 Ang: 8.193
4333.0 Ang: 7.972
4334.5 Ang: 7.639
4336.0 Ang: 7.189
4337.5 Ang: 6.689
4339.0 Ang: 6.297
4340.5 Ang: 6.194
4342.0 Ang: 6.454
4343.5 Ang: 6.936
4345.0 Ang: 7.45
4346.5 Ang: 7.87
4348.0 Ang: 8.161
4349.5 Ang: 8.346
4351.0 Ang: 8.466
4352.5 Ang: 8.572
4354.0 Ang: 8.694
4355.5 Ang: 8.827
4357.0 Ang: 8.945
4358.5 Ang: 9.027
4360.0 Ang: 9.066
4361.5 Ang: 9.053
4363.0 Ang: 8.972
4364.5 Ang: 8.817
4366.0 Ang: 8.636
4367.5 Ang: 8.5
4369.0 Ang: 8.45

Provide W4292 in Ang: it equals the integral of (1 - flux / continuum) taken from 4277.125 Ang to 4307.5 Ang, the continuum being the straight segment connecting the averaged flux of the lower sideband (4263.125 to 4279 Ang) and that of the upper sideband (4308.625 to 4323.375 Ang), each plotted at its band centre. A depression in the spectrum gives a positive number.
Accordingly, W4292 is 0.3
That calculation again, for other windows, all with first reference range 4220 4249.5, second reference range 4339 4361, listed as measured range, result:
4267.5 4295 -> -0.85 Ang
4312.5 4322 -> -0.54 Ang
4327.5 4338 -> 0.41 Ang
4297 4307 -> -0.11 Ang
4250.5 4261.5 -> -0.28 Ang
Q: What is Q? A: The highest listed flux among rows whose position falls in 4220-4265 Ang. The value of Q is 9.097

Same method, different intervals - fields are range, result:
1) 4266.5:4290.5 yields 8.966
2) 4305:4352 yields 8.813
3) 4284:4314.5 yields 8.839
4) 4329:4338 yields 8.336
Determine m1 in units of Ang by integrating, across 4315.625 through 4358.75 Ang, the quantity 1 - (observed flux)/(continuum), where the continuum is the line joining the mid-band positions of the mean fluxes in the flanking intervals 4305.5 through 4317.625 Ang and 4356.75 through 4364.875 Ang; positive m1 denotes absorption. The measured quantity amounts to 3.7 Ang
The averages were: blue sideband 8.66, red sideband 8.99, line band 8.07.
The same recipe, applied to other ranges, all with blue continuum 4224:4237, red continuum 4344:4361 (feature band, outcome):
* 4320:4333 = 0.0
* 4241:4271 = -0.6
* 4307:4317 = -0.1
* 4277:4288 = -0.3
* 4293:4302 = 0.1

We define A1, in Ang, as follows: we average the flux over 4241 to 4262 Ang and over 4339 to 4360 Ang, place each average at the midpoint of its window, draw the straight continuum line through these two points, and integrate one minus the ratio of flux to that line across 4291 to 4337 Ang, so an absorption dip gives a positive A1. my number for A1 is -1.0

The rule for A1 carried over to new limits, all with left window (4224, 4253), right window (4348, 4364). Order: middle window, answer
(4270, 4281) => 0.0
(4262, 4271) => -0.1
